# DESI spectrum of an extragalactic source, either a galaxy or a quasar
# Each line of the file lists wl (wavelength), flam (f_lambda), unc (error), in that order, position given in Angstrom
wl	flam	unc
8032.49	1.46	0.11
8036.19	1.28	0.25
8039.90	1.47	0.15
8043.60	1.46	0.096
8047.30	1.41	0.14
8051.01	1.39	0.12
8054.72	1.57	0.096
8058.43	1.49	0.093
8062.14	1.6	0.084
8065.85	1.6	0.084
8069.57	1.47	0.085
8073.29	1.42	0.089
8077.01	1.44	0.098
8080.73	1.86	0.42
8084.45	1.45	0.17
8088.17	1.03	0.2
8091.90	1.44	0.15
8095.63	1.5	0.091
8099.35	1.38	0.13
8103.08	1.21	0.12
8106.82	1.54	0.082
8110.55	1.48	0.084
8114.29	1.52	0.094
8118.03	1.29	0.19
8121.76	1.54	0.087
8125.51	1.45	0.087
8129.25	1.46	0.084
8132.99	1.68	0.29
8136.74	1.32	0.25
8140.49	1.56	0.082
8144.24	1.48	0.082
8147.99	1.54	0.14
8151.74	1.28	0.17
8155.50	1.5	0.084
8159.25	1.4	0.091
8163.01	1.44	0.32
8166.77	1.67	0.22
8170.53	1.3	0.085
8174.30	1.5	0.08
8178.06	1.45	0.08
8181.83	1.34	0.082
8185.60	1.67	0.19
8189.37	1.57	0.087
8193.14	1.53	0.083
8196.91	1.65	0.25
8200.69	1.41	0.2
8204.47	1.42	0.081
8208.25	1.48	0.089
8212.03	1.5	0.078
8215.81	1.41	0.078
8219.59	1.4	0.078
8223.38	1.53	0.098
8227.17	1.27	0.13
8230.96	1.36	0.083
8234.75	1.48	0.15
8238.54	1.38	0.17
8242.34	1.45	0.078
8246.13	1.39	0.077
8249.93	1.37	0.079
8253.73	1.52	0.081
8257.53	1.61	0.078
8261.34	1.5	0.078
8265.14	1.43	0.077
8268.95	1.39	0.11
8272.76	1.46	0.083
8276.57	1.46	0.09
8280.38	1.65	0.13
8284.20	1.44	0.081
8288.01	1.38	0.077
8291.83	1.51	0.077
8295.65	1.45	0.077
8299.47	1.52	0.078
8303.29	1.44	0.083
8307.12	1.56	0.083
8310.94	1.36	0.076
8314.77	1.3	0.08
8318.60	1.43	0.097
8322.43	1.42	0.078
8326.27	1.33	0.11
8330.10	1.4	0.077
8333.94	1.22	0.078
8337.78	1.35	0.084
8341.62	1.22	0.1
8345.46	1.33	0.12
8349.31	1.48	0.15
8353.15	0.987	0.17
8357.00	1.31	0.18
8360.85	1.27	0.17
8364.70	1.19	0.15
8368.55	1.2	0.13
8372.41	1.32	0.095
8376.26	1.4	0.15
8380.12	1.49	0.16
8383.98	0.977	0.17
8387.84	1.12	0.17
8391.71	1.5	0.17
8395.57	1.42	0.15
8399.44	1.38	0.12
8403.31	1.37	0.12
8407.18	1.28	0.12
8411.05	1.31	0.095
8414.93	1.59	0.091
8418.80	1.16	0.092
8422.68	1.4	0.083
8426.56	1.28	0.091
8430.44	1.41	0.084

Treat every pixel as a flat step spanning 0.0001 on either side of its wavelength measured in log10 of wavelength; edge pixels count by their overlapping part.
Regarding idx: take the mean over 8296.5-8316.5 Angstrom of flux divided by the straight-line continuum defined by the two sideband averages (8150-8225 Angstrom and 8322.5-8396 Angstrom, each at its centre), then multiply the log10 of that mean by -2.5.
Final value -0.07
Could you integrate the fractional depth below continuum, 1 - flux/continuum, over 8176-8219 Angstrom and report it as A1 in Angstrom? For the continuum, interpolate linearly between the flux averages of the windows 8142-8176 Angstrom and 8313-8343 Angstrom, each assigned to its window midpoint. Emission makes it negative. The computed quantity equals -1.8 Angstrom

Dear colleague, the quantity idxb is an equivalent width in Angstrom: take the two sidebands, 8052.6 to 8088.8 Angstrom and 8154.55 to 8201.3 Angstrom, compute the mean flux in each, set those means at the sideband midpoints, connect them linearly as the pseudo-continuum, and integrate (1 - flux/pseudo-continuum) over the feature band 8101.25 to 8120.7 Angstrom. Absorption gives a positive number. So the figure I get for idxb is 1.2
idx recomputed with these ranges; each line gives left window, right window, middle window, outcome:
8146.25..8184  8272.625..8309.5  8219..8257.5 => 0.03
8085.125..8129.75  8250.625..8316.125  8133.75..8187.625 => -0.03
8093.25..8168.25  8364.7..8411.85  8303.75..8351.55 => -0.02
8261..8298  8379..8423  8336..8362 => 0.09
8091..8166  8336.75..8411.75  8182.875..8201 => -0.11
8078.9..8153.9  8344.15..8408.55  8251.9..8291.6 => -0.10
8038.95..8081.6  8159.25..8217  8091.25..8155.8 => 0.03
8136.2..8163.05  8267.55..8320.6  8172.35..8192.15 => -0.04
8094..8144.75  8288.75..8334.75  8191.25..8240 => -0.01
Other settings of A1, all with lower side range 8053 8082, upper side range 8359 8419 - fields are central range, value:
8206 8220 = -0.08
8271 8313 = -2.68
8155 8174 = 0.22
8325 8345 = 0.74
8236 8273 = -0.96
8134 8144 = 0.20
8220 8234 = 0.37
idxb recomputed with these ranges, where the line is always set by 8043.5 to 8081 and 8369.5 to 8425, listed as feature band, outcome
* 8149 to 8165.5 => 0.4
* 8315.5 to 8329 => -0.1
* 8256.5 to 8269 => -0.7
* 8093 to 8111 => 0.8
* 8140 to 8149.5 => -0.4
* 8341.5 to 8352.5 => 0.3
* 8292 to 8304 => -0.8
